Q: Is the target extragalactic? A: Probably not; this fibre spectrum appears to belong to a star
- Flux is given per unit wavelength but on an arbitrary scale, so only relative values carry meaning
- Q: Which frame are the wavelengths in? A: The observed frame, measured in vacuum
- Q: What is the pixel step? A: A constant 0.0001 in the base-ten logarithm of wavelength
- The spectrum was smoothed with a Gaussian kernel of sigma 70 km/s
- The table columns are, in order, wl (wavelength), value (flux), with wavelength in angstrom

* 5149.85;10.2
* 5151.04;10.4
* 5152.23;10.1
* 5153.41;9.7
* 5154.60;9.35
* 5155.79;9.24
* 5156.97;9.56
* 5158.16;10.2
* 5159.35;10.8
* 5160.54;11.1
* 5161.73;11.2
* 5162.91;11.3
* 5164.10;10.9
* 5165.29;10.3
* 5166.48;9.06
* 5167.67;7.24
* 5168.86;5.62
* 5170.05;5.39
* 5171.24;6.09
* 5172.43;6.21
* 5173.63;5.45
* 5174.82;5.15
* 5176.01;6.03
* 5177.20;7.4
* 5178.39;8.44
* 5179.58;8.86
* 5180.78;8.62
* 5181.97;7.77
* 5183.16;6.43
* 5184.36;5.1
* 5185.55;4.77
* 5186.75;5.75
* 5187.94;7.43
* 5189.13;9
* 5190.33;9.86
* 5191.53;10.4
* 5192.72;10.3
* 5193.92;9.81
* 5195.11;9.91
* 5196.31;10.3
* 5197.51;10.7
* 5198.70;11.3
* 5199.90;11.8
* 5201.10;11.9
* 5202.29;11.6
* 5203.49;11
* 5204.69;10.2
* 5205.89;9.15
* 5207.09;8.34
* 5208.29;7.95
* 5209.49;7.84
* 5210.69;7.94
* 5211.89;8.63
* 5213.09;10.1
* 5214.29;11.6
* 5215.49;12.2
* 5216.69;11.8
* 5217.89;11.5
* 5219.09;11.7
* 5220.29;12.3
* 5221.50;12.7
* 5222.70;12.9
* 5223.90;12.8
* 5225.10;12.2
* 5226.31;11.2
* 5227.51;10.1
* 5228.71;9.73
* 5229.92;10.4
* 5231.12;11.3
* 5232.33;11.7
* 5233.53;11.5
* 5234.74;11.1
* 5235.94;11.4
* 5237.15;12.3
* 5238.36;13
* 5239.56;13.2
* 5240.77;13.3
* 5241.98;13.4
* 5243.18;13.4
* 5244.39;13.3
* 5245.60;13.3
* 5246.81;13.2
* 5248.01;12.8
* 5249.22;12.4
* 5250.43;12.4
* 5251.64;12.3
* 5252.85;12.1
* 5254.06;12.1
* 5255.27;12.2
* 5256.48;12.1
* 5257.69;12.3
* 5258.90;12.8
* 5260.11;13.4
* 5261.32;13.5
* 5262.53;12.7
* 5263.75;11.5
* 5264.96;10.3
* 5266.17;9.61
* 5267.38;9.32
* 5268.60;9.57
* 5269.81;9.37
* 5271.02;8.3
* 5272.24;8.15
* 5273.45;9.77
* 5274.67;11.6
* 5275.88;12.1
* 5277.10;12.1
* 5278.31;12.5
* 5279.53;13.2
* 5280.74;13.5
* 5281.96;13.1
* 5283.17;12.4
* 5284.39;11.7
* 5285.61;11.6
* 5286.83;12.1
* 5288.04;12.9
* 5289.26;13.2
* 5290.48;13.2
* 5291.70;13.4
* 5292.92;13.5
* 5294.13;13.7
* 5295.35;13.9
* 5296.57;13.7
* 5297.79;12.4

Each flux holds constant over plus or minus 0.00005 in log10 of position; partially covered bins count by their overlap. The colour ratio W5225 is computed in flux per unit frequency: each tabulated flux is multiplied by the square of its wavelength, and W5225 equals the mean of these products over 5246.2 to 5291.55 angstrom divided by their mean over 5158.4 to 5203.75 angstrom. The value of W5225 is 1.41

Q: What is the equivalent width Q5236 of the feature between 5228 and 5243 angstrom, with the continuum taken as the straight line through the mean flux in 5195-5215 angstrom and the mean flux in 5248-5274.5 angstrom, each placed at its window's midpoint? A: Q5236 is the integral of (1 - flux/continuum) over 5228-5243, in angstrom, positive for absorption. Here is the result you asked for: -1.6 angstrom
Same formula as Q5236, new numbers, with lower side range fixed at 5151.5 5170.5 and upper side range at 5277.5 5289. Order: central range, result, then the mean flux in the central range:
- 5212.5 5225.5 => -1.2 angstrom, 12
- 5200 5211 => 0.9 angstrom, 9.69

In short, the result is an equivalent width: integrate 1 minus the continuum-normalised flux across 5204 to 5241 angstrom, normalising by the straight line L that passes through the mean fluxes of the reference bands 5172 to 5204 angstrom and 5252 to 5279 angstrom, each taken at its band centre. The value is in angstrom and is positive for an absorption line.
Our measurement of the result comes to -4.62 angstrom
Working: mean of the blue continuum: 8.57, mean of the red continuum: 11.3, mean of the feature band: 11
